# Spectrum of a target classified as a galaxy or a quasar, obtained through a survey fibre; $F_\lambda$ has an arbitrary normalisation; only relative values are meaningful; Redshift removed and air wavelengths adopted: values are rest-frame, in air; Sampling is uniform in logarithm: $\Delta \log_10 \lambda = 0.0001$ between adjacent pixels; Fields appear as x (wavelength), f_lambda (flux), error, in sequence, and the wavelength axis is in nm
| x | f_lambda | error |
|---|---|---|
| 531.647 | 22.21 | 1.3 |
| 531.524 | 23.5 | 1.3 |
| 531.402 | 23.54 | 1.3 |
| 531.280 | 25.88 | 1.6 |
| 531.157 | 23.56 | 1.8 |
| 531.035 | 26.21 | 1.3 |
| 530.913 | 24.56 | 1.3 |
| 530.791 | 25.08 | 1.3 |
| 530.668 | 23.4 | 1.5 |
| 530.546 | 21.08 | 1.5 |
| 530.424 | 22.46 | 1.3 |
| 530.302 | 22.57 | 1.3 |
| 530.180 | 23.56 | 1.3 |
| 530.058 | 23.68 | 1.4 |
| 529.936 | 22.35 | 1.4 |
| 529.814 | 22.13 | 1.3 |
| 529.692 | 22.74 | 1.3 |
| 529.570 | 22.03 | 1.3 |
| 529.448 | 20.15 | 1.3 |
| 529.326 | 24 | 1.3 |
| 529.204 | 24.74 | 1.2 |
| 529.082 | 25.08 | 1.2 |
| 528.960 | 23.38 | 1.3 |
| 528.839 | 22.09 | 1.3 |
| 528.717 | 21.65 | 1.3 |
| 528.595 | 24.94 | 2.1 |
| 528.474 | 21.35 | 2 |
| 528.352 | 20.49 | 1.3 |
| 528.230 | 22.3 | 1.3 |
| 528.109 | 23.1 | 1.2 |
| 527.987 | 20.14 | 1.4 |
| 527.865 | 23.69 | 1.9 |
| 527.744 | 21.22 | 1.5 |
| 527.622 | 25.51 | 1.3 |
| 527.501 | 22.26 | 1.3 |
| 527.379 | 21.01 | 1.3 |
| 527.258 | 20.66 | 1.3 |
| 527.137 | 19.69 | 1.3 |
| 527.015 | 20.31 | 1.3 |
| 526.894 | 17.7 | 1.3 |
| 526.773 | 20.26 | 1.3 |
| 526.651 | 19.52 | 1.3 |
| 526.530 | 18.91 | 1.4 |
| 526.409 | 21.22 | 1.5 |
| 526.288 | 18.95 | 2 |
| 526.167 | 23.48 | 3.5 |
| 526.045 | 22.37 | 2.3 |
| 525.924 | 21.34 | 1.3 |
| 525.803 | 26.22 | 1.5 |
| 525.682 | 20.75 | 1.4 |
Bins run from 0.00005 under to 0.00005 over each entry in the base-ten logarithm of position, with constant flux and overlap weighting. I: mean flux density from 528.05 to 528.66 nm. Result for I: 22.4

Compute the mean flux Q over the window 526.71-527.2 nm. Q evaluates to 19.5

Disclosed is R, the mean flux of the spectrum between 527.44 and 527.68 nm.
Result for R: 23.9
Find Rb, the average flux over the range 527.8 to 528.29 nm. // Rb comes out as 22.3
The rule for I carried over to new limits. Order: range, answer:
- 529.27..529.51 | 22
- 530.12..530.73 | 22.6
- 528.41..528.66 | 23.1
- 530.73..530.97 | 24.8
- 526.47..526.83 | 19.5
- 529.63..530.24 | 22.9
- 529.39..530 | 21.9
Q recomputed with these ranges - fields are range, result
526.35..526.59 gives 20.1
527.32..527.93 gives 22.7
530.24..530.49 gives 22.5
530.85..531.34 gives 25.1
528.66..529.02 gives 22.4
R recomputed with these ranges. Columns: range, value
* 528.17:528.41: 21.4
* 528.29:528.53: 20.9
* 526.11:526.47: 21.2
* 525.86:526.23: 22.4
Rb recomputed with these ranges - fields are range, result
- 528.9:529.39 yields 24.2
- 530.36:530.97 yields 23.3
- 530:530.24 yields 23.6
